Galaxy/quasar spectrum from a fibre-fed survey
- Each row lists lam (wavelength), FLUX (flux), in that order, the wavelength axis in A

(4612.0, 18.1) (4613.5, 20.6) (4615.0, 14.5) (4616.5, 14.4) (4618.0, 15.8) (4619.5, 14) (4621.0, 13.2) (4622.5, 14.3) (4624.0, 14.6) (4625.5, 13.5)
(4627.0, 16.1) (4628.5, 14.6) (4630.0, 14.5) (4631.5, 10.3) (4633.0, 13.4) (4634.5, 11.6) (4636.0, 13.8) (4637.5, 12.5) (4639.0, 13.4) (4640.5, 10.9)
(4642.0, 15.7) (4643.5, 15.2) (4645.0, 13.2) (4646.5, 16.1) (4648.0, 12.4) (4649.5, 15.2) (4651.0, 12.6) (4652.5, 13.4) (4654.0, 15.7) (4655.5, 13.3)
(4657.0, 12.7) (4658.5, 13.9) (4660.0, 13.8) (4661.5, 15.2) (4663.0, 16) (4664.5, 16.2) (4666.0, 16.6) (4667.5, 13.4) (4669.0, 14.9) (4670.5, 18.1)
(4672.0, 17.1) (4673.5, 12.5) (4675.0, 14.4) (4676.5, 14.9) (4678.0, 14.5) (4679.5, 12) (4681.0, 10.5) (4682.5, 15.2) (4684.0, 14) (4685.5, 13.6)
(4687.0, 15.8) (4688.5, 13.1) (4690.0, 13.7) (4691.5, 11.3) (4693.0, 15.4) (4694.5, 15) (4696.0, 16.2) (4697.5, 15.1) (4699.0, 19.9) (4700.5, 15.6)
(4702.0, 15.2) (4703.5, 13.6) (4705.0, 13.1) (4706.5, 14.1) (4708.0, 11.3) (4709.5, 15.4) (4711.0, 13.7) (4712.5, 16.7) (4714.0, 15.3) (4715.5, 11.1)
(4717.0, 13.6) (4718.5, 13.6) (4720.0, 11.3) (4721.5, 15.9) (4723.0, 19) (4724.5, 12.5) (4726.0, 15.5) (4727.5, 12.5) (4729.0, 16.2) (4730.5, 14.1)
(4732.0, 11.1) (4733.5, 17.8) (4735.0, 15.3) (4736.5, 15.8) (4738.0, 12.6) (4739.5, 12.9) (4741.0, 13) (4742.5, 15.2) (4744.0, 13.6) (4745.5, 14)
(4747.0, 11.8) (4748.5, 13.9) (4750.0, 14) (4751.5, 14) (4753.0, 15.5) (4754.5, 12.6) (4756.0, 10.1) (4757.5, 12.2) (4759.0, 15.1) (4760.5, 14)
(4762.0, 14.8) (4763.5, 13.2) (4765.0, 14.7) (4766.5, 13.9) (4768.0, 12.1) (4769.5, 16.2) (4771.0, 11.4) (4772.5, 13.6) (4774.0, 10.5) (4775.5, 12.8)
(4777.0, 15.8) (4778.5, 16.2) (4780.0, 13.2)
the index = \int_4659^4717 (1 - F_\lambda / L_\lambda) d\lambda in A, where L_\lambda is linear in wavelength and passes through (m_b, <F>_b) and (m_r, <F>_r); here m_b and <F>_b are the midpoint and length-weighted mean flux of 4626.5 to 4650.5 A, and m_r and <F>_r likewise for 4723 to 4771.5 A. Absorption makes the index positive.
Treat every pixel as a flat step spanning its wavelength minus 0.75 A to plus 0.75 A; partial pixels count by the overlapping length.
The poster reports -3.3 A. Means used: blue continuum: 13.6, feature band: 14.6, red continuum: 13.9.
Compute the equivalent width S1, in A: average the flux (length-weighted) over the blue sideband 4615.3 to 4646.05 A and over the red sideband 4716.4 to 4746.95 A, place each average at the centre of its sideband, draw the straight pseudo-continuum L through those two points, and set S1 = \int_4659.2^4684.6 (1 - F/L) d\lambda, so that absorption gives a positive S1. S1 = -1.3 A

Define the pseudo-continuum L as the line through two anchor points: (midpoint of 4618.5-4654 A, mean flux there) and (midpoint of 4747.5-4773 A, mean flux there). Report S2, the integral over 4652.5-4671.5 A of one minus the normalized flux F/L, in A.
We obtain -1.7 A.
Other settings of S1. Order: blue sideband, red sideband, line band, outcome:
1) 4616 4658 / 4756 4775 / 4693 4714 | -2.3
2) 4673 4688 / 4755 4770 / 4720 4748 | -1.4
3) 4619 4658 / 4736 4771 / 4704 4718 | -0.1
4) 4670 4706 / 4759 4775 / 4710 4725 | -0.2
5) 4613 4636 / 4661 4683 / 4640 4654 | 0.5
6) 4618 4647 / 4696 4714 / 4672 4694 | 1.2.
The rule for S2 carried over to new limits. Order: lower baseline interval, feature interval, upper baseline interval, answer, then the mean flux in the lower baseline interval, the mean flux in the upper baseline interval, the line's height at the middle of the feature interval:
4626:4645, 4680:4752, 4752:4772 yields -3.8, 13.5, 13.5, 13.5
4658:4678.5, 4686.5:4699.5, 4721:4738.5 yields 0.1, 15.1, 14.9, 15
